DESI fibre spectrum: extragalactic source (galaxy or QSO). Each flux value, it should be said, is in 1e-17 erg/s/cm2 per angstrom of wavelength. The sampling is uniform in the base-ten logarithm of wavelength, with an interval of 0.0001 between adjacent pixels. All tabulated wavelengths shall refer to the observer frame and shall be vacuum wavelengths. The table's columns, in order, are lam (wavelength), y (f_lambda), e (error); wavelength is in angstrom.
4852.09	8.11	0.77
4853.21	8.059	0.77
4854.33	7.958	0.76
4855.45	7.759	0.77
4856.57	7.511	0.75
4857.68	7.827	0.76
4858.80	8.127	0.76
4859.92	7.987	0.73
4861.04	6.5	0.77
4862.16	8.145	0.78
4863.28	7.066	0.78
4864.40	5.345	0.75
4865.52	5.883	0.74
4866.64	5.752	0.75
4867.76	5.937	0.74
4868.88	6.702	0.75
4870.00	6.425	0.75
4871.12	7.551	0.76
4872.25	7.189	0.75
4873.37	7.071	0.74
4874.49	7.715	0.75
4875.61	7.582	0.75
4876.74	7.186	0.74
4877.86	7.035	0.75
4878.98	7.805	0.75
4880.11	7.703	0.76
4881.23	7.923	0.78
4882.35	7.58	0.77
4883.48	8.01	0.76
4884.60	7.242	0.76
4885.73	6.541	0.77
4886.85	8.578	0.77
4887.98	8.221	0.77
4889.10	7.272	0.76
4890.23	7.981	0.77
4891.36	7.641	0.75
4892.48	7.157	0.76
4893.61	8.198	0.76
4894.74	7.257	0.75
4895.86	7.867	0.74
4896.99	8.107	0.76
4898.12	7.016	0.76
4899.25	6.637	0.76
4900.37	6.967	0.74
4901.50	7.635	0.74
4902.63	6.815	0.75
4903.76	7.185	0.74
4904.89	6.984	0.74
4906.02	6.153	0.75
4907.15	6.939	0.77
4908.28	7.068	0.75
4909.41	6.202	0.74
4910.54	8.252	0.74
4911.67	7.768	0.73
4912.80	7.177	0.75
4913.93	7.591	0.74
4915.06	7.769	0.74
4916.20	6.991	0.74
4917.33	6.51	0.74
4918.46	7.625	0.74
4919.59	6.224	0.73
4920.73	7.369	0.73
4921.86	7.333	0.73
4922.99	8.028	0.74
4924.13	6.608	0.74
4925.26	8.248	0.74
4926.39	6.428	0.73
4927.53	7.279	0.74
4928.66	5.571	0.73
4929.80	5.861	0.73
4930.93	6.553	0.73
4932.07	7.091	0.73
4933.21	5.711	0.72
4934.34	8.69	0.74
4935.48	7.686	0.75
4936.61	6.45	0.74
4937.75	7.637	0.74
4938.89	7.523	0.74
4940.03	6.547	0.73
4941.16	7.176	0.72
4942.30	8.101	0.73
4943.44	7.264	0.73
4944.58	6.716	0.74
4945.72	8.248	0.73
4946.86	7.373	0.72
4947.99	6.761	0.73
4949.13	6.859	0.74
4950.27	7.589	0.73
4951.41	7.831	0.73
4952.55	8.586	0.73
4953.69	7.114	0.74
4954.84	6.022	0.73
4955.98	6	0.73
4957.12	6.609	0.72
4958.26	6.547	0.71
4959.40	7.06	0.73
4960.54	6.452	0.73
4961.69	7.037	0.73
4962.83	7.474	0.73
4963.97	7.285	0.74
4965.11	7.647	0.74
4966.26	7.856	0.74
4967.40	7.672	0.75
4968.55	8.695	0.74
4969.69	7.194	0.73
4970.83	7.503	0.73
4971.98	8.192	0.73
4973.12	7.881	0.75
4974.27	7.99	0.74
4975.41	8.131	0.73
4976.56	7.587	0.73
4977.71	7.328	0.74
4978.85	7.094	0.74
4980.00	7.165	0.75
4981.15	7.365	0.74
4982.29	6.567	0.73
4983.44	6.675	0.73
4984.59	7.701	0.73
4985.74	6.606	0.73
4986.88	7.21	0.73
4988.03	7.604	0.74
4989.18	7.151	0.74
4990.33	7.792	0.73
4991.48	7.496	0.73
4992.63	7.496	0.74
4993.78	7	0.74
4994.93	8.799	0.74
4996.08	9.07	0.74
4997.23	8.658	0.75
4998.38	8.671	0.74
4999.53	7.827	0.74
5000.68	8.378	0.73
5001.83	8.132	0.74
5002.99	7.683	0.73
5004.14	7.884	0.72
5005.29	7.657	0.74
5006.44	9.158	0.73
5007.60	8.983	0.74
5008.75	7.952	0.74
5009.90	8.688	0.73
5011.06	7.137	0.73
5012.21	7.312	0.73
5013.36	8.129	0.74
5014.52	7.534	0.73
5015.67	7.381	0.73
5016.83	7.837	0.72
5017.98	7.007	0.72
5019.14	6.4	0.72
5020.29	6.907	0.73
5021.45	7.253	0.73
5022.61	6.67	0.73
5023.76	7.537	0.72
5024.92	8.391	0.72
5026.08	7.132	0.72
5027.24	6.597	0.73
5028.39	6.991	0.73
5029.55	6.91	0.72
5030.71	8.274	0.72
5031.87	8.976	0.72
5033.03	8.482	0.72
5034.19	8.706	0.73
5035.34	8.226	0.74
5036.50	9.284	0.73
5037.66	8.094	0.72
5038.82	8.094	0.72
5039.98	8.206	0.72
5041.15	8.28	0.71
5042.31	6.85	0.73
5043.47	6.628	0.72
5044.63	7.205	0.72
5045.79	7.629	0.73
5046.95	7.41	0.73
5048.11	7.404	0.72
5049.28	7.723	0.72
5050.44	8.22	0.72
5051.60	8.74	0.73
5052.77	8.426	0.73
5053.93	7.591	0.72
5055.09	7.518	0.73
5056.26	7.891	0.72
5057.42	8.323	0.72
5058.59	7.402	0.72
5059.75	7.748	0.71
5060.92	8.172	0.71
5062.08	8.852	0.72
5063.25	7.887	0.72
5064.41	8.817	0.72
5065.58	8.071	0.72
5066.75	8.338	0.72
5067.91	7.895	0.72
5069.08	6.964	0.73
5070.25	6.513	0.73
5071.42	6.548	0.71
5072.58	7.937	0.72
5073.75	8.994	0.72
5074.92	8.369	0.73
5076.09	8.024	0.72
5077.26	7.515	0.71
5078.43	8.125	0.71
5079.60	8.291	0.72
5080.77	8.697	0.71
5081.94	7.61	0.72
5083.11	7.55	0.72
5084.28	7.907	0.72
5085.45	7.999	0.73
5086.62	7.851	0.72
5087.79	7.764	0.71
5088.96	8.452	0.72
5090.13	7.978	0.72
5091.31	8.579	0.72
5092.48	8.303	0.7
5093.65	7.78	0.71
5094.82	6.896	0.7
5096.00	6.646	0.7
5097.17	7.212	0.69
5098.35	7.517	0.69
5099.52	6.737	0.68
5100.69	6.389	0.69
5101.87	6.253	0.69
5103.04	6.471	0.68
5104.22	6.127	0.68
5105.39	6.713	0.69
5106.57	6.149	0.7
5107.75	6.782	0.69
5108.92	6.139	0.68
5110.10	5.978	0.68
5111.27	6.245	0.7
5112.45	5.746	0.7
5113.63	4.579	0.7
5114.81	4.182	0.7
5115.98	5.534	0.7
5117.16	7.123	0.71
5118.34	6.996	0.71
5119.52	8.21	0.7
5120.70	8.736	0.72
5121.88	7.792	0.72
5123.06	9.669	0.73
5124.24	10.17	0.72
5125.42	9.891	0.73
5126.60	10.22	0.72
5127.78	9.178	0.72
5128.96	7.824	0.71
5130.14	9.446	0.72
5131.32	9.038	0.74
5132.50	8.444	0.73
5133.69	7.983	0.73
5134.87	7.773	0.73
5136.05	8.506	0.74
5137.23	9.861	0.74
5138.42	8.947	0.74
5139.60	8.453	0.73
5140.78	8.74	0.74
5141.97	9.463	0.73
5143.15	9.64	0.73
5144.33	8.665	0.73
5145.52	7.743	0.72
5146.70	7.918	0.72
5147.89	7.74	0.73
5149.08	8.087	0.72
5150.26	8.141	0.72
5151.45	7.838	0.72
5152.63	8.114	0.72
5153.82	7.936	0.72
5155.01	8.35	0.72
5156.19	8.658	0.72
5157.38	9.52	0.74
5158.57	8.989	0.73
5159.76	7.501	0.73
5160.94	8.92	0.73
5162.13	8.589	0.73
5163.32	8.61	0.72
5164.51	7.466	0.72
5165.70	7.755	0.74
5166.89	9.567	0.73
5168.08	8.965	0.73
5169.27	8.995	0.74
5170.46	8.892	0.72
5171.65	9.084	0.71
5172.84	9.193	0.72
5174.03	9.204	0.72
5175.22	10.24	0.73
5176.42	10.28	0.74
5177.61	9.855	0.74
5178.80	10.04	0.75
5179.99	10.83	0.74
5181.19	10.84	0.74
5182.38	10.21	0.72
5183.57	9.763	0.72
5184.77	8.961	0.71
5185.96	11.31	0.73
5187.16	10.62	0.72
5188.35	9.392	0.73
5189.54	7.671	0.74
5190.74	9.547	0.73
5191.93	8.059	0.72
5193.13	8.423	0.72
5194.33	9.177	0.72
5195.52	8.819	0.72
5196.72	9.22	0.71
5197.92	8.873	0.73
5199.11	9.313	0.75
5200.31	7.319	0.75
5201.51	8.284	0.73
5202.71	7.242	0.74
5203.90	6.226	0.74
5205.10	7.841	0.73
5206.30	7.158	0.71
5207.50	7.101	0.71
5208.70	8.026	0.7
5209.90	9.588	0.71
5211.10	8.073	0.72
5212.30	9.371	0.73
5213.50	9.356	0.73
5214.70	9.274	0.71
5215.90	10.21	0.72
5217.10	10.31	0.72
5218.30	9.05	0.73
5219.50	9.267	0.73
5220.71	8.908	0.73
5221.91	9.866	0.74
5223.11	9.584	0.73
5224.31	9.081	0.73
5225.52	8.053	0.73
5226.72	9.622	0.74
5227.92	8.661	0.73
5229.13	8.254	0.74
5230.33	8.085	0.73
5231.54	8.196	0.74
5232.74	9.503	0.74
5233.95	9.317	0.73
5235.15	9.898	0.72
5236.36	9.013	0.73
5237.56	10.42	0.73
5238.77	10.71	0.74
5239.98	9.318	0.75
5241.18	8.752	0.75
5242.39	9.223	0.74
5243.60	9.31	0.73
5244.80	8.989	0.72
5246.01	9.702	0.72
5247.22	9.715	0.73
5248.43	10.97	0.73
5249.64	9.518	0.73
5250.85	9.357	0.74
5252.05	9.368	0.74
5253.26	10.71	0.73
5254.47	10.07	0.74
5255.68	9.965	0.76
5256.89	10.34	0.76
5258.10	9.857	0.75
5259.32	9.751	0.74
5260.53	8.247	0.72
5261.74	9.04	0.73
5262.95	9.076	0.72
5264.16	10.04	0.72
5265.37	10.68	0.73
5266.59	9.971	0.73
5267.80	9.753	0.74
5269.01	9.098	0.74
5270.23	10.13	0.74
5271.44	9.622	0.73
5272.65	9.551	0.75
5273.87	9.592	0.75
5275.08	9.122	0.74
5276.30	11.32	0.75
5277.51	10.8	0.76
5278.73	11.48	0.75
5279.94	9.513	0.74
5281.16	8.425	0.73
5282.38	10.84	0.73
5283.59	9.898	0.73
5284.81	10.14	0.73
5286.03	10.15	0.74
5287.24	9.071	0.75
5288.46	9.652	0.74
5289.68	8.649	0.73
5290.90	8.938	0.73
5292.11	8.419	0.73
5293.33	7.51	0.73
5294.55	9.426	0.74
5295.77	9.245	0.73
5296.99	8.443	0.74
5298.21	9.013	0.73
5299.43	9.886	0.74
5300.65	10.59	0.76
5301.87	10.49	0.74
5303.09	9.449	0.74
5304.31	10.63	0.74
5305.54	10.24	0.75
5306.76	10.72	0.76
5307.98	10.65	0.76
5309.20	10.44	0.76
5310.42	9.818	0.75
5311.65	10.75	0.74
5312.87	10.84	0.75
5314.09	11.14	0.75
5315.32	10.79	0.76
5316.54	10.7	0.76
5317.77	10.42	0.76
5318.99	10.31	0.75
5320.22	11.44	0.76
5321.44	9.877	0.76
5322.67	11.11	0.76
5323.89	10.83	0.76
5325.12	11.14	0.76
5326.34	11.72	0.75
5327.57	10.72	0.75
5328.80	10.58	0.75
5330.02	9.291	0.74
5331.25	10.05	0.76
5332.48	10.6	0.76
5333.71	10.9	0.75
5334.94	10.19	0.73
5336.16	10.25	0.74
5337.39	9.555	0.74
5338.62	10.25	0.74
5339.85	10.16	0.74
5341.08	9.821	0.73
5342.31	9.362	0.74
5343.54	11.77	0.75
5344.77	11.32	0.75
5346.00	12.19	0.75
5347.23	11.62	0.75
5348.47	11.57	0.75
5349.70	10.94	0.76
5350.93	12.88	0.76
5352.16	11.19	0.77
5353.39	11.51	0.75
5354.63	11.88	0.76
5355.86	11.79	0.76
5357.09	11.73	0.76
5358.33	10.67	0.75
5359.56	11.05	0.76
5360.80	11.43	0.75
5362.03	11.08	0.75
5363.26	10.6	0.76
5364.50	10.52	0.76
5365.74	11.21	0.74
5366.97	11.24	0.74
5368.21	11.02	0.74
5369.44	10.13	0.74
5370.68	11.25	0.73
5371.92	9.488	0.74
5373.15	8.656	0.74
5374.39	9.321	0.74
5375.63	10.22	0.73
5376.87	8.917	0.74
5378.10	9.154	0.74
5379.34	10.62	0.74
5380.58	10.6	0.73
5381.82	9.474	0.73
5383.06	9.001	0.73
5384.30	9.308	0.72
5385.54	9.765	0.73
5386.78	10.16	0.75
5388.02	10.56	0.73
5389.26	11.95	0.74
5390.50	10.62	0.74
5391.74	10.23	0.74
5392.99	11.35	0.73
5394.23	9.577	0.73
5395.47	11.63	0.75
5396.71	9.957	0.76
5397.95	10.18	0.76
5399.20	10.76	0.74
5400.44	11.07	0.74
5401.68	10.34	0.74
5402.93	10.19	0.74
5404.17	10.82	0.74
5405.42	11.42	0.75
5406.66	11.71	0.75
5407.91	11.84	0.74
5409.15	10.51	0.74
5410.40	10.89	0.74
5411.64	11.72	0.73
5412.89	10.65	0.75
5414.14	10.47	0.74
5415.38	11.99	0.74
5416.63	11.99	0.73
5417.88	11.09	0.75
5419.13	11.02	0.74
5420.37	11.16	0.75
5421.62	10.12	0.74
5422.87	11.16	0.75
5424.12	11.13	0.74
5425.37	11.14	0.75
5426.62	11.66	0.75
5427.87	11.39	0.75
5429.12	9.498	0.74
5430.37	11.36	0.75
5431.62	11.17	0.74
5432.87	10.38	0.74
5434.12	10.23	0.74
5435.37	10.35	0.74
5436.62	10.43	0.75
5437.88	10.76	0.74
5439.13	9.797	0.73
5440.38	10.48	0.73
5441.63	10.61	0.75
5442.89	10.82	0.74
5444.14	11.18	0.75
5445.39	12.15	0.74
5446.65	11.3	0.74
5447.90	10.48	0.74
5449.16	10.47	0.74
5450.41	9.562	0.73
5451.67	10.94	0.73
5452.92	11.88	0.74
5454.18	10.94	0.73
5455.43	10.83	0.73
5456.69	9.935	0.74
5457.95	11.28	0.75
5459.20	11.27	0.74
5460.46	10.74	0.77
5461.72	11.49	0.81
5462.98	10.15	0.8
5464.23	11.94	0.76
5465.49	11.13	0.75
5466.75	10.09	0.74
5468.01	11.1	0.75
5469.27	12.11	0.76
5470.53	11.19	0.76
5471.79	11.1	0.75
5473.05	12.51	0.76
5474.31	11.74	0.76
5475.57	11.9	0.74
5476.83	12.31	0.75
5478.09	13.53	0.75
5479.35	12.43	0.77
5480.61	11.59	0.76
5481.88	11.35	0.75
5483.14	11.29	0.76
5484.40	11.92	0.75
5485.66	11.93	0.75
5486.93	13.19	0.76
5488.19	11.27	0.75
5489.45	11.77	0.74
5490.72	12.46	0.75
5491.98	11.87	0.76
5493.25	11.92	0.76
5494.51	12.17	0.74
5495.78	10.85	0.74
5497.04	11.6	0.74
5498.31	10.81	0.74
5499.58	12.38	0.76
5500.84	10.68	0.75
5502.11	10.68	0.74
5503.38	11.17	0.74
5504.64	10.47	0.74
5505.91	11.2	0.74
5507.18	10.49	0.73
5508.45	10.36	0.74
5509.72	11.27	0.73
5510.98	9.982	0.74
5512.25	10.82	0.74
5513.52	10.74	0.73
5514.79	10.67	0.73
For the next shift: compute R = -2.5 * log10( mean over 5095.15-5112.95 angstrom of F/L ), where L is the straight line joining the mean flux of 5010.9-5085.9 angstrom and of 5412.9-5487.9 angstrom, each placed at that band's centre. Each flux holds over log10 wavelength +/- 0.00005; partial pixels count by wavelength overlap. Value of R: 0.26 mag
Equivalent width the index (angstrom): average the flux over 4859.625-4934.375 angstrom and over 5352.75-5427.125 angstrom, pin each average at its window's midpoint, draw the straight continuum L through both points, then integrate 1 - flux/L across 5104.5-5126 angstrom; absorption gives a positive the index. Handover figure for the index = 4.2 angstrom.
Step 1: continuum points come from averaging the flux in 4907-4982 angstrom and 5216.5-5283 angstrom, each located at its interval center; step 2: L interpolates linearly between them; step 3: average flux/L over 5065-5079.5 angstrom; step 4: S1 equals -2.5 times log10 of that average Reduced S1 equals 0.06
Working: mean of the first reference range 7.24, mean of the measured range 7.79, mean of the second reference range 9.58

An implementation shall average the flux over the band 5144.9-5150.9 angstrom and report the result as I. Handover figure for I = 7.92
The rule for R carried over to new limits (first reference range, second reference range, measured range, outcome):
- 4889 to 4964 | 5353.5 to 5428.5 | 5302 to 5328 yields -0.054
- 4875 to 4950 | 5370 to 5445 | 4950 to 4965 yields 0.076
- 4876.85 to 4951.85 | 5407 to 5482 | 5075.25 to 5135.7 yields 0.147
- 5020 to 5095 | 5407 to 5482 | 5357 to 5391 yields 0.020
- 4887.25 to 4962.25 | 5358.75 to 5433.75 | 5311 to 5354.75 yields -0.065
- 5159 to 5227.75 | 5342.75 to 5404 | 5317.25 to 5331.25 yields -0.045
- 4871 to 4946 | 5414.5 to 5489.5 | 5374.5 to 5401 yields 0.052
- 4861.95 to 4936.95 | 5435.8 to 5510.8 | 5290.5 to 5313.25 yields 0.031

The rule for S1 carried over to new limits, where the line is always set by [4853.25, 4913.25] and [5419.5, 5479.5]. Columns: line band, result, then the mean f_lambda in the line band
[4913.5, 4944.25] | 0.07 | 7.1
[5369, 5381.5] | 0.08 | 9.82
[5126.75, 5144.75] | 0.02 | 8.84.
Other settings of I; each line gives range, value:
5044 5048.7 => 7.4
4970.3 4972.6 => 7.85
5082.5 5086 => 7.82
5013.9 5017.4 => 7.58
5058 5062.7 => 8.04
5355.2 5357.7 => 11.8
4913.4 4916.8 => 7.43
